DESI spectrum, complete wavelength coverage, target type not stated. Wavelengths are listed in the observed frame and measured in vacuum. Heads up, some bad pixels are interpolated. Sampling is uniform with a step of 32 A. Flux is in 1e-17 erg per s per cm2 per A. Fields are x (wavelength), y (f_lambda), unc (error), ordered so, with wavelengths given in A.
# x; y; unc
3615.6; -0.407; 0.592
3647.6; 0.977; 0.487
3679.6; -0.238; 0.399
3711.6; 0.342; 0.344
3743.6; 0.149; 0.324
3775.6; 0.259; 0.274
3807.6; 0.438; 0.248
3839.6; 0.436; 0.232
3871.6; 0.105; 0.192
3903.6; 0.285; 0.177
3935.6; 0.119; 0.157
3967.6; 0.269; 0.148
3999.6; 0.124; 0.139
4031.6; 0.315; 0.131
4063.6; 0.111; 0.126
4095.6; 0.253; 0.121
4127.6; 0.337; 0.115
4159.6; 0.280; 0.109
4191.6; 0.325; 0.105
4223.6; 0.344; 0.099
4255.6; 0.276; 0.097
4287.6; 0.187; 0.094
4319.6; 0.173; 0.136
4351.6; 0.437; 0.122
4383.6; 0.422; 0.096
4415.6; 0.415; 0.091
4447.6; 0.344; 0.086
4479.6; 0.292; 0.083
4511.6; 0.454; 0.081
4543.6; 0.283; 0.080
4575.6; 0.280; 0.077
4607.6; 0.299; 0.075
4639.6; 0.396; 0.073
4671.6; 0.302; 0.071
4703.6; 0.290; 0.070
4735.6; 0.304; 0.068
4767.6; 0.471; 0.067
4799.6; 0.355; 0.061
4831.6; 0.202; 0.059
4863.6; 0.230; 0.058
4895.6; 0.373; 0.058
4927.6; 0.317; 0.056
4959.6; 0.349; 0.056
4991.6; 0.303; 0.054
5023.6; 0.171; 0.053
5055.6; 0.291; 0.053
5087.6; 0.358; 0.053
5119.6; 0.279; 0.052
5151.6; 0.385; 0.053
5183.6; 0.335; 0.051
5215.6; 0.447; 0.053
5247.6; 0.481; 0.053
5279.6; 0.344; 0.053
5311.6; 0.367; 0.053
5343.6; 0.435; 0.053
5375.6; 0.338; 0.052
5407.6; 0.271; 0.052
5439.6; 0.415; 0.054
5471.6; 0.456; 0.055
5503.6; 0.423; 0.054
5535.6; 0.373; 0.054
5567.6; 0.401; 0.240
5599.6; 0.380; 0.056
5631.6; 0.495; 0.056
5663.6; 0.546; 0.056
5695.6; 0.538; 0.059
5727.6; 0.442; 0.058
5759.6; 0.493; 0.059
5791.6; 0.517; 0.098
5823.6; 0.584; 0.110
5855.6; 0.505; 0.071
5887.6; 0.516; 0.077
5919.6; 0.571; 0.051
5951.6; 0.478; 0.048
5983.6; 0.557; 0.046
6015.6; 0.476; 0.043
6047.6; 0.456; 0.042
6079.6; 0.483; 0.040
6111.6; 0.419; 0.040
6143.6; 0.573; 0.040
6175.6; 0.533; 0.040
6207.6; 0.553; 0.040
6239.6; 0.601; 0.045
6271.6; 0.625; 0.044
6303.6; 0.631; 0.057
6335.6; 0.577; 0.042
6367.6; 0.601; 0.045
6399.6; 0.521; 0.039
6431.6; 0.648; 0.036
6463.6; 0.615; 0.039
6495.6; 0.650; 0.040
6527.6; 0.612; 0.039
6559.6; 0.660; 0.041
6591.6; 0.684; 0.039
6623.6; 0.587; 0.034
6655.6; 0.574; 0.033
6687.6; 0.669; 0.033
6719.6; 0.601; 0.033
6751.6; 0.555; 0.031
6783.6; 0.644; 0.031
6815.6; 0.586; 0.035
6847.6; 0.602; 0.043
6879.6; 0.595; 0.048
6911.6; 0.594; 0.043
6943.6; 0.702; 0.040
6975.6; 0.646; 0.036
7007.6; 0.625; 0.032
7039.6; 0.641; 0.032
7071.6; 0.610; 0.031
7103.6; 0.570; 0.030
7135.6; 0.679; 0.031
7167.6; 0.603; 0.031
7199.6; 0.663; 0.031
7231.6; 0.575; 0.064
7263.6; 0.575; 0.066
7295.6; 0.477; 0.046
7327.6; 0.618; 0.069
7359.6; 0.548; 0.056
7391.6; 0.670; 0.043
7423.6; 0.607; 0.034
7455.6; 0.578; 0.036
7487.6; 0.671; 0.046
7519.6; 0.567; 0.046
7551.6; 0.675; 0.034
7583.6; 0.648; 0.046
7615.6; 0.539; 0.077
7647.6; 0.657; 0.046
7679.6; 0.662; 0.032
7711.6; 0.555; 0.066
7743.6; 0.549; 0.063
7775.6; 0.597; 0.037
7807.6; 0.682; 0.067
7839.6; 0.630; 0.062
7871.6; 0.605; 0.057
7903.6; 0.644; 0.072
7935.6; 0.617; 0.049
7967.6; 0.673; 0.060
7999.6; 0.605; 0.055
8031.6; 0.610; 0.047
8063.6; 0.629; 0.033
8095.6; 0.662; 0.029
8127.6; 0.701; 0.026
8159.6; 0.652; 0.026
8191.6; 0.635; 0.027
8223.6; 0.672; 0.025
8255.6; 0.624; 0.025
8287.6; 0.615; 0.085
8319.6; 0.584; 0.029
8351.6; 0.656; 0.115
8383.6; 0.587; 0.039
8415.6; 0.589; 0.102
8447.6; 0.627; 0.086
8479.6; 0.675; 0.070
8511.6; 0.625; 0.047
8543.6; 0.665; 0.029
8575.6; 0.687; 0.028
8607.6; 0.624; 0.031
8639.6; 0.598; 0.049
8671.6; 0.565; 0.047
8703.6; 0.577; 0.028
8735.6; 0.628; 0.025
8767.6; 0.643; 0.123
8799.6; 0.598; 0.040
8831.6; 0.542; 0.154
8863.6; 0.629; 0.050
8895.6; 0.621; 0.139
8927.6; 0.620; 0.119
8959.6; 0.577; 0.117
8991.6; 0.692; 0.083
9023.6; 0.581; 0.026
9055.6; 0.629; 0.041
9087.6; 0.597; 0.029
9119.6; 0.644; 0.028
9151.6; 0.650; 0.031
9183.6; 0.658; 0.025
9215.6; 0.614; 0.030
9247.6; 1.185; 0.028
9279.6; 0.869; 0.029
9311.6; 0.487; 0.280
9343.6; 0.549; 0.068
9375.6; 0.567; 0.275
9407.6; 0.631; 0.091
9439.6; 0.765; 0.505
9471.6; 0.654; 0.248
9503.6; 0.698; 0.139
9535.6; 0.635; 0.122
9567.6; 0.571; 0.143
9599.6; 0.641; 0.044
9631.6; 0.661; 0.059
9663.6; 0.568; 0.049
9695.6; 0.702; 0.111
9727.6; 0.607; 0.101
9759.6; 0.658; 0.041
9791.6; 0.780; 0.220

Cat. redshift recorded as 0.410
